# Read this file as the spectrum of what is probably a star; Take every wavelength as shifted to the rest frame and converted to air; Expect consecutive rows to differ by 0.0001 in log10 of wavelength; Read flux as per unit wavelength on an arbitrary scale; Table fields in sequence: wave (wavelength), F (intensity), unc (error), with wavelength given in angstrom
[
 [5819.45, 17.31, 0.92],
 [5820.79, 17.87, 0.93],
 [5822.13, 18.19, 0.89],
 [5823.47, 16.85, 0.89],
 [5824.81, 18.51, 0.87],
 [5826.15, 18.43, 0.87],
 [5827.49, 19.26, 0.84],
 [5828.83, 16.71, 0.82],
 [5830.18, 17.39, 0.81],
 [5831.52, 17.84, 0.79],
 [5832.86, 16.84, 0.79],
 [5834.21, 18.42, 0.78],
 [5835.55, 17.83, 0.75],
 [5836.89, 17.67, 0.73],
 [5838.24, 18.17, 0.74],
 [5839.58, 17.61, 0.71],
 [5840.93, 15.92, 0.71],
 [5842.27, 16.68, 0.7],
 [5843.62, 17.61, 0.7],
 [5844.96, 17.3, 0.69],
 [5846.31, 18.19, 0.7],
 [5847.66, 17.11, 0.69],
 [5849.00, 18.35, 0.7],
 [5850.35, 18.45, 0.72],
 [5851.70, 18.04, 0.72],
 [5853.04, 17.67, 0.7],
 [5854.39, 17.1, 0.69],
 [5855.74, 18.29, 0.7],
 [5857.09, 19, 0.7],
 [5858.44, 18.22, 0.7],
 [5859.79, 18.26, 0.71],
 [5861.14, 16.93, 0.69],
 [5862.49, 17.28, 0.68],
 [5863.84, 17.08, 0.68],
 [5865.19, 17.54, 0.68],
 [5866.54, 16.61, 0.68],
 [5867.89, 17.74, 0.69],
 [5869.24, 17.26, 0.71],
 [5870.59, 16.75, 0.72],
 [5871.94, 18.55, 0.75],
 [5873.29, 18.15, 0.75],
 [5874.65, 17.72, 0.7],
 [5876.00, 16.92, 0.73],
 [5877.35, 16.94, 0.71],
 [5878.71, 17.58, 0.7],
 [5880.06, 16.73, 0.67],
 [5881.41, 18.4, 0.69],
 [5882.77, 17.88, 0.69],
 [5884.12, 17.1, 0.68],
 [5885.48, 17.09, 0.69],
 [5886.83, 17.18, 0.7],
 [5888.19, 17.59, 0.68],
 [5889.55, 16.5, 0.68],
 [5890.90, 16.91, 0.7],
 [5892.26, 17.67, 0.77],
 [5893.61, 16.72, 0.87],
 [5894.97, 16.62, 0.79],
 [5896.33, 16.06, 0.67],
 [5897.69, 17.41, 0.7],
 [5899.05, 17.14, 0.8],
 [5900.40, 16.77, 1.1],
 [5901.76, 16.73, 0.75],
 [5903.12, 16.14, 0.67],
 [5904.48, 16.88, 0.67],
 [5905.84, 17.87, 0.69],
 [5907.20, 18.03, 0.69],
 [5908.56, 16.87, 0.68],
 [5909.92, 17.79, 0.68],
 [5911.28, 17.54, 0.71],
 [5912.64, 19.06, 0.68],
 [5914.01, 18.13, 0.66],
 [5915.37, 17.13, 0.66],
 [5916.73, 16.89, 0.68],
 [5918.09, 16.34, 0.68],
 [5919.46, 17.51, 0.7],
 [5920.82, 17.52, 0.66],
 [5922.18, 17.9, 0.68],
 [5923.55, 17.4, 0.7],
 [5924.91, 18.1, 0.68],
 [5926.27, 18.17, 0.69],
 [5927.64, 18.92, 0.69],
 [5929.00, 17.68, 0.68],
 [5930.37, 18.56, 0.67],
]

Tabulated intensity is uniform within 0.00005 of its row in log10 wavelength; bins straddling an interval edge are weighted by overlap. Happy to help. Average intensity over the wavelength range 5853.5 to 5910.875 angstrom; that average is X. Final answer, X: 17.3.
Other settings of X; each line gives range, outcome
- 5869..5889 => 17.5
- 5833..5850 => 17.6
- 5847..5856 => 17.8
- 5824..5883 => 17.7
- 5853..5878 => 17.6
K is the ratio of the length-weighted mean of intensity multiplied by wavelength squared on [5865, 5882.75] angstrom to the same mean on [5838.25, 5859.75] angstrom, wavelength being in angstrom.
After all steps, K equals 0.99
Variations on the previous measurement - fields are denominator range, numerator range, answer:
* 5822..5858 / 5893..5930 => 1.00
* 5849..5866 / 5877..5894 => 0.98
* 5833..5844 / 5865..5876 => 1.01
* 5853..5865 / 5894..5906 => 0.96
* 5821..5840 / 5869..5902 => 0.98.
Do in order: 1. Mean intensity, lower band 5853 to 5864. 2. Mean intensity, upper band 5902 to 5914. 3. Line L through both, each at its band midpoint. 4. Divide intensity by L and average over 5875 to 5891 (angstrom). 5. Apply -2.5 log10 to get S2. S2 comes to 0.02 mag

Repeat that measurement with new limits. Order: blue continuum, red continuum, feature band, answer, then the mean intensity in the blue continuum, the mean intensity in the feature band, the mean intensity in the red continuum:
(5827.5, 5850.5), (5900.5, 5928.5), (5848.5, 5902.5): 0.01 mag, 17.6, 17.4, 17.5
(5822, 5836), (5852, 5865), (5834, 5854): 0.01 mag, 17.8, 17.6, 17.8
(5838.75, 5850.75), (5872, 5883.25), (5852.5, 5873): -0.01 mag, 17.5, 17.6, 17.6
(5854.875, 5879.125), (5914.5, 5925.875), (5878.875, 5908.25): 0.02 mag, 17.6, 17.1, 17.4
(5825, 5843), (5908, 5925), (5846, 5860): -0.03 mag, 17.6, 18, 17.5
